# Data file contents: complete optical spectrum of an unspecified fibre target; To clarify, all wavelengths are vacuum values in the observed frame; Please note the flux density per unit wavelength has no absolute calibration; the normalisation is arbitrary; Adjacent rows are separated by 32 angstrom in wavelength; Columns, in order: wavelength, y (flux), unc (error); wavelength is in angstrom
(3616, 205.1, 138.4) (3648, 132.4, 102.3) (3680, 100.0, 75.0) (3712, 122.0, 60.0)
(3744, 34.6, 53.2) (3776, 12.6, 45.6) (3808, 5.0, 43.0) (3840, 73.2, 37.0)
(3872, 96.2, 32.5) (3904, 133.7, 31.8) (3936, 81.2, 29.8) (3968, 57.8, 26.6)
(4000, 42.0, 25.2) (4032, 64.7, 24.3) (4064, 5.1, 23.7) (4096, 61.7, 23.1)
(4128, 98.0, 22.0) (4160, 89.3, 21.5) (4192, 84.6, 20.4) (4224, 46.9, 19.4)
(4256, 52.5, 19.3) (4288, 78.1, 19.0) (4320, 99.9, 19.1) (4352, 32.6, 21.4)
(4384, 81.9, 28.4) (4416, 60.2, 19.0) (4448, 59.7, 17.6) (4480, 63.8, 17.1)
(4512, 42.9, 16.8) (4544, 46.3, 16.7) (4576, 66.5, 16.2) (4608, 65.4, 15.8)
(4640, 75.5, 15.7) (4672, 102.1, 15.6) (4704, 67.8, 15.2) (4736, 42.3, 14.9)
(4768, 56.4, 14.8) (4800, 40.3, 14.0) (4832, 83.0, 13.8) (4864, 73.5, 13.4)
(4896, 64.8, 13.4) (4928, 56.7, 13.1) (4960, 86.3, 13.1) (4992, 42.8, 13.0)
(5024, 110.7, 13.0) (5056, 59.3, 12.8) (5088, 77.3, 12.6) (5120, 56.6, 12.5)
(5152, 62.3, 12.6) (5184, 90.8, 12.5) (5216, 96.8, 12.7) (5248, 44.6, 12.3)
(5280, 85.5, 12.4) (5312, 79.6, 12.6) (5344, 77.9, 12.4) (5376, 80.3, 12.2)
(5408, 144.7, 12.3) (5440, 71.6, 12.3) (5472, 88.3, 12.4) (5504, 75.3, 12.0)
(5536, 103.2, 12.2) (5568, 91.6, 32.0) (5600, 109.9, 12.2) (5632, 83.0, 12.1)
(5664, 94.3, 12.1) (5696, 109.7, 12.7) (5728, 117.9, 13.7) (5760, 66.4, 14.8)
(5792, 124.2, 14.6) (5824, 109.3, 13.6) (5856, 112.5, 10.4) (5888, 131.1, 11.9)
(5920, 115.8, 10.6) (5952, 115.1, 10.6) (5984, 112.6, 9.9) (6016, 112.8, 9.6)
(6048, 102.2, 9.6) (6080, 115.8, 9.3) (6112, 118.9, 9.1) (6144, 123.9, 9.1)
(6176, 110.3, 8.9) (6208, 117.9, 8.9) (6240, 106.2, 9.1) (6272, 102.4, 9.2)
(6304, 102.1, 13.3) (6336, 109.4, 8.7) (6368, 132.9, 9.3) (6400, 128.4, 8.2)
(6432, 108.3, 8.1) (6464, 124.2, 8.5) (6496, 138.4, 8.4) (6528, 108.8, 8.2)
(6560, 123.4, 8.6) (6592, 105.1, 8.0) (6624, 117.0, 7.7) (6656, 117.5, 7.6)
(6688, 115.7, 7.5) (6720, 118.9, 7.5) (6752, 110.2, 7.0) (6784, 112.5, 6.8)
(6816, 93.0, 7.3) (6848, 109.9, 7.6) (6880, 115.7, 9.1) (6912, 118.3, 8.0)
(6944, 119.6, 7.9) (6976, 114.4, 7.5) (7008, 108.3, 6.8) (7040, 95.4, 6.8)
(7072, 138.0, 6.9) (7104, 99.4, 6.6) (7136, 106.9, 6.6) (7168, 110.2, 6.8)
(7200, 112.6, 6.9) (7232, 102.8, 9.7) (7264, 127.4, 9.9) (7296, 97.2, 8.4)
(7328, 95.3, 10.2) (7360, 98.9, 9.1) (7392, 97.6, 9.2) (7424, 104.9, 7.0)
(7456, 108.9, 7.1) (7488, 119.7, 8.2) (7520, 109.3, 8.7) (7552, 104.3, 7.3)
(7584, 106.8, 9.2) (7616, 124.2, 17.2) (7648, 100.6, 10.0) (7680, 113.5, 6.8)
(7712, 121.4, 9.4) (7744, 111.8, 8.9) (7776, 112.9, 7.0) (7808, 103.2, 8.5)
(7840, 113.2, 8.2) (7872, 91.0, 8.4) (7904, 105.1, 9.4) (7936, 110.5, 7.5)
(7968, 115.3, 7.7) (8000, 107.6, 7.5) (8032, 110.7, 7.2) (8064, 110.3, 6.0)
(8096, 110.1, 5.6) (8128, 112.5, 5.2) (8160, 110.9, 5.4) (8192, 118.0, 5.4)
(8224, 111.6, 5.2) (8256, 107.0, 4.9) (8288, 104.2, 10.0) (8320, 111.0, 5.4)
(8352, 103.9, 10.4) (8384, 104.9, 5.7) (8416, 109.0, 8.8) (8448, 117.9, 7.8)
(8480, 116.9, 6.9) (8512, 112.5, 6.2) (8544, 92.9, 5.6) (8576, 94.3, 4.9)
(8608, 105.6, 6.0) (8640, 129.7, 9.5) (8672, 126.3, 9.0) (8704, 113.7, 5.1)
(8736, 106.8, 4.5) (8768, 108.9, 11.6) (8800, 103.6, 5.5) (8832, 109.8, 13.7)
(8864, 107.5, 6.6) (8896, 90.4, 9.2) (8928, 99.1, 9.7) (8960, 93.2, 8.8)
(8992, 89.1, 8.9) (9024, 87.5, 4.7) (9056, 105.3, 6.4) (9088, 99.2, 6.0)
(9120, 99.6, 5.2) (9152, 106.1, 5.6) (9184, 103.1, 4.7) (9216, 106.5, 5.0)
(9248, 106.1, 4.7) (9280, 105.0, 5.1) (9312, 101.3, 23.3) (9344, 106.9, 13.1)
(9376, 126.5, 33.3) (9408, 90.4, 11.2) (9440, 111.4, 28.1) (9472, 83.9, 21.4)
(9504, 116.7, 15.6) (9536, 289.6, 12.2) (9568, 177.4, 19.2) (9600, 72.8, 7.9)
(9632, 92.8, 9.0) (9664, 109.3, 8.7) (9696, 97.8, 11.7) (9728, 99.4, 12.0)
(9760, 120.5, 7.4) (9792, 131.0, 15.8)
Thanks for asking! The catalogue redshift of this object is 0.45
